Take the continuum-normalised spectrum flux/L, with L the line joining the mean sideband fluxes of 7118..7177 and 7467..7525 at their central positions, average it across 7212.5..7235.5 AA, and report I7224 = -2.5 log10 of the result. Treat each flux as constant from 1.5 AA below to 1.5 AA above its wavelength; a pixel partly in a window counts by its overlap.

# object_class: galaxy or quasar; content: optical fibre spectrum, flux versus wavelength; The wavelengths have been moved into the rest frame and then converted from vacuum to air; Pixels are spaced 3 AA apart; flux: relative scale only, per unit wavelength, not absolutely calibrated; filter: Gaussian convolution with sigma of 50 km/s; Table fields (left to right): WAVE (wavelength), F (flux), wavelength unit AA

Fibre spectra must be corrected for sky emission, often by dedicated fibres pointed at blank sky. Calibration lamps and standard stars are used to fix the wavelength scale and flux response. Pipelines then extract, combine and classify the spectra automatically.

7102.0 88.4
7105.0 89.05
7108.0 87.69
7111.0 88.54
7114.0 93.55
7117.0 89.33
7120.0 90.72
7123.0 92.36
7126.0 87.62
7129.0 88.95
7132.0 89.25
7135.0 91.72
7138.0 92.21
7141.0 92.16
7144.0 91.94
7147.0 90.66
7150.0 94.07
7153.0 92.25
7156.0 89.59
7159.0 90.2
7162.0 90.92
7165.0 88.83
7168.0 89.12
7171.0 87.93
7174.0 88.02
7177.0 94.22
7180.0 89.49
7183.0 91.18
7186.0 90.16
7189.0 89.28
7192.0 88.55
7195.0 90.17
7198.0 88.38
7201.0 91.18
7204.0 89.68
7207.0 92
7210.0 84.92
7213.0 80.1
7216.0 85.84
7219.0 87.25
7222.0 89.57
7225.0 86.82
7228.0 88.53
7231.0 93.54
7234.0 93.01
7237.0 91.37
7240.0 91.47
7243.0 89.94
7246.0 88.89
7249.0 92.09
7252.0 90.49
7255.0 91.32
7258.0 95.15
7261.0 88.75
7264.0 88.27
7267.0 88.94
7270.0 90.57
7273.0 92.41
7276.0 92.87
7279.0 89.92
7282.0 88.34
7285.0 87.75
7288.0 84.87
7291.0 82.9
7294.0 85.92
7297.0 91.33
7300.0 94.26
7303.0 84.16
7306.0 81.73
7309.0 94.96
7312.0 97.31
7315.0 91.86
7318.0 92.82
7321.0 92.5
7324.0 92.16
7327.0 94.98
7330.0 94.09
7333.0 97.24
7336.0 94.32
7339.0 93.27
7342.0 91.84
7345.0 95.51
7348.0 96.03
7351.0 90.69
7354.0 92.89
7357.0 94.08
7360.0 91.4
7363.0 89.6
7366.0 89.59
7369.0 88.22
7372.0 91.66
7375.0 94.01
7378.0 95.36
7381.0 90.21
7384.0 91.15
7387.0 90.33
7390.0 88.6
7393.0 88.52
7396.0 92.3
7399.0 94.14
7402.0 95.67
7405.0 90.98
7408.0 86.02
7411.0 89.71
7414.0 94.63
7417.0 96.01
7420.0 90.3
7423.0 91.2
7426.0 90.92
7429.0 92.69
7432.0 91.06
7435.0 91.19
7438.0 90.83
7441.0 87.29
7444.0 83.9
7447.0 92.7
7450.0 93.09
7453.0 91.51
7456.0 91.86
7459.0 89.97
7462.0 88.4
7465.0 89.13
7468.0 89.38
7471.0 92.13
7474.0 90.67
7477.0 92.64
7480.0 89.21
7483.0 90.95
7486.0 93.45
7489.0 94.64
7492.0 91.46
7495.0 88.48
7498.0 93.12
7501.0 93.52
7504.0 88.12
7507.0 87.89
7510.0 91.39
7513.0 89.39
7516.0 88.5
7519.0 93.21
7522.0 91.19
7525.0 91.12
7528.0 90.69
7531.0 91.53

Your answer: 0.03 mag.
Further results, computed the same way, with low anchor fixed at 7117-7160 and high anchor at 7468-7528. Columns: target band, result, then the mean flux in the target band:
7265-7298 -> 0.03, 88.7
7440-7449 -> 0.03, 88.3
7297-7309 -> 0.03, 88.3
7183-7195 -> 0.02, 89.7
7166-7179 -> 0.01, 89.8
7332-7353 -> -0.04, 94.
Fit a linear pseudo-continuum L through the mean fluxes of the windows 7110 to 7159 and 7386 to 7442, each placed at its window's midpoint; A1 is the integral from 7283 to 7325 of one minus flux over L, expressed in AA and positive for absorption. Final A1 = 0.7 AA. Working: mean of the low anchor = 90.9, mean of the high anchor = 91.2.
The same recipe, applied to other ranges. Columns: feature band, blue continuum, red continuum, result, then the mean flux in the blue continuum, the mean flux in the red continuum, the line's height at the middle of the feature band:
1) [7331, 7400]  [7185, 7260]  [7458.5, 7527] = -1.5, 89.6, 90.8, 90.2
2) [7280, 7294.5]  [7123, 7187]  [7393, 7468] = 0.7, 90.5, 91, 90.8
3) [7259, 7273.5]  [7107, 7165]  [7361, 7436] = 0.2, 90.7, 91.4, 91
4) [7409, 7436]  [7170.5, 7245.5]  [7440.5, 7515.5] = -0.5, 89.3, 90.6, 90.3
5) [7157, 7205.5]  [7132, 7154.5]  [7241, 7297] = 0.7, 92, 89.5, 91.2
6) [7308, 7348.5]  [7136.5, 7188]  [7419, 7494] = -1.5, 90.7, 90.8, 90.8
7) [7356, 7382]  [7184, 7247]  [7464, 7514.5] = -0.4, 89.1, 90.9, 90.1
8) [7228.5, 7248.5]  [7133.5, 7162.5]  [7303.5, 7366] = 0.2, 91.6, 92.7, 92.2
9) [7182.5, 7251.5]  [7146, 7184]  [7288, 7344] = 1.1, 90.5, 91.4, 90.8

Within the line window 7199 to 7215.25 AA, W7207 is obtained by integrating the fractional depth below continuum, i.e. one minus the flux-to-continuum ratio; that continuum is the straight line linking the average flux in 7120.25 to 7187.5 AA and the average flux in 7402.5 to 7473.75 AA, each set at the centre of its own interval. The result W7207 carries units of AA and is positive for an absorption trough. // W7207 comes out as 0.6 AA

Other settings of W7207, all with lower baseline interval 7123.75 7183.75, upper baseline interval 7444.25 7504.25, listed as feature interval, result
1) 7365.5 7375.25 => 0.04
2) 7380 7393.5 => 0.17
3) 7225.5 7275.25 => -0.09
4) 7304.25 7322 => -0.18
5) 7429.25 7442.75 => 0.12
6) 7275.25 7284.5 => 0.09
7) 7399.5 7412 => 0.01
